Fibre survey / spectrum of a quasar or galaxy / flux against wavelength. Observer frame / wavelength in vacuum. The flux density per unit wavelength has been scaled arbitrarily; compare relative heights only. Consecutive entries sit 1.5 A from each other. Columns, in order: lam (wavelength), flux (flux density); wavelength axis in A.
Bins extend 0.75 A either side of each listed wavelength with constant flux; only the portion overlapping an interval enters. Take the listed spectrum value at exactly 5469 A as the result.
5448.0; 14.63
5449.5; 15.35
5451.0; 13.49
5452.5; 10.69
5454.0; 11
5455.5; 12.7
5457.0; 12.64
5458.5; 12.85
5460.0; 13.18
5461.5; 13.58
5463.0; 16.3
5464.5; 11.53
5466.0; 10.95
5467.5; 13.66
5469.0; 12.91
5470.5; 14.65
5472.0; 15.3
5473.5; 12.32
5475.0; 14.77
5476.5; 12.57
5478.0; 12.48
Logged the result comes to 12.91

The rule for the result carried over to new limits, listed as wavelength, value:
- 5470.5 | 14.65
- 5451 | 13.49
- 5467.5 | 13.66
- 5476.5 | 12.57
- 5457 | 12.64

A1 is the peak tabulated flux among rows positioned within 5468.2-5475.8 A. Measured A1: 15.3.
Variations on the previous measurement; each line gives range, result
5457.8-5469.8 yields 16.3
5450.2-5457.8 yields 13.49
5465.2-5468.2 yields 13.66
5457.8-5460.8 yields 13.18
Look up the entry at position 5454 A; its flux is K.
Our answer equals 11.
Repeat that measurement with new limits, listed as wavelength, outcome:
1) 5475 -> 14.77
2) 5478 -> 12.48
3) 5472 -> 15.3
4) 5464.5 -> 11.53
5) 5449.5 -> 15.35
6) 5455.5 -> 12.7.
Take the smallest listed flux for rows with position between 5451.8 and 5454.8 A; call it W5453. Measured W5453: 10.69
